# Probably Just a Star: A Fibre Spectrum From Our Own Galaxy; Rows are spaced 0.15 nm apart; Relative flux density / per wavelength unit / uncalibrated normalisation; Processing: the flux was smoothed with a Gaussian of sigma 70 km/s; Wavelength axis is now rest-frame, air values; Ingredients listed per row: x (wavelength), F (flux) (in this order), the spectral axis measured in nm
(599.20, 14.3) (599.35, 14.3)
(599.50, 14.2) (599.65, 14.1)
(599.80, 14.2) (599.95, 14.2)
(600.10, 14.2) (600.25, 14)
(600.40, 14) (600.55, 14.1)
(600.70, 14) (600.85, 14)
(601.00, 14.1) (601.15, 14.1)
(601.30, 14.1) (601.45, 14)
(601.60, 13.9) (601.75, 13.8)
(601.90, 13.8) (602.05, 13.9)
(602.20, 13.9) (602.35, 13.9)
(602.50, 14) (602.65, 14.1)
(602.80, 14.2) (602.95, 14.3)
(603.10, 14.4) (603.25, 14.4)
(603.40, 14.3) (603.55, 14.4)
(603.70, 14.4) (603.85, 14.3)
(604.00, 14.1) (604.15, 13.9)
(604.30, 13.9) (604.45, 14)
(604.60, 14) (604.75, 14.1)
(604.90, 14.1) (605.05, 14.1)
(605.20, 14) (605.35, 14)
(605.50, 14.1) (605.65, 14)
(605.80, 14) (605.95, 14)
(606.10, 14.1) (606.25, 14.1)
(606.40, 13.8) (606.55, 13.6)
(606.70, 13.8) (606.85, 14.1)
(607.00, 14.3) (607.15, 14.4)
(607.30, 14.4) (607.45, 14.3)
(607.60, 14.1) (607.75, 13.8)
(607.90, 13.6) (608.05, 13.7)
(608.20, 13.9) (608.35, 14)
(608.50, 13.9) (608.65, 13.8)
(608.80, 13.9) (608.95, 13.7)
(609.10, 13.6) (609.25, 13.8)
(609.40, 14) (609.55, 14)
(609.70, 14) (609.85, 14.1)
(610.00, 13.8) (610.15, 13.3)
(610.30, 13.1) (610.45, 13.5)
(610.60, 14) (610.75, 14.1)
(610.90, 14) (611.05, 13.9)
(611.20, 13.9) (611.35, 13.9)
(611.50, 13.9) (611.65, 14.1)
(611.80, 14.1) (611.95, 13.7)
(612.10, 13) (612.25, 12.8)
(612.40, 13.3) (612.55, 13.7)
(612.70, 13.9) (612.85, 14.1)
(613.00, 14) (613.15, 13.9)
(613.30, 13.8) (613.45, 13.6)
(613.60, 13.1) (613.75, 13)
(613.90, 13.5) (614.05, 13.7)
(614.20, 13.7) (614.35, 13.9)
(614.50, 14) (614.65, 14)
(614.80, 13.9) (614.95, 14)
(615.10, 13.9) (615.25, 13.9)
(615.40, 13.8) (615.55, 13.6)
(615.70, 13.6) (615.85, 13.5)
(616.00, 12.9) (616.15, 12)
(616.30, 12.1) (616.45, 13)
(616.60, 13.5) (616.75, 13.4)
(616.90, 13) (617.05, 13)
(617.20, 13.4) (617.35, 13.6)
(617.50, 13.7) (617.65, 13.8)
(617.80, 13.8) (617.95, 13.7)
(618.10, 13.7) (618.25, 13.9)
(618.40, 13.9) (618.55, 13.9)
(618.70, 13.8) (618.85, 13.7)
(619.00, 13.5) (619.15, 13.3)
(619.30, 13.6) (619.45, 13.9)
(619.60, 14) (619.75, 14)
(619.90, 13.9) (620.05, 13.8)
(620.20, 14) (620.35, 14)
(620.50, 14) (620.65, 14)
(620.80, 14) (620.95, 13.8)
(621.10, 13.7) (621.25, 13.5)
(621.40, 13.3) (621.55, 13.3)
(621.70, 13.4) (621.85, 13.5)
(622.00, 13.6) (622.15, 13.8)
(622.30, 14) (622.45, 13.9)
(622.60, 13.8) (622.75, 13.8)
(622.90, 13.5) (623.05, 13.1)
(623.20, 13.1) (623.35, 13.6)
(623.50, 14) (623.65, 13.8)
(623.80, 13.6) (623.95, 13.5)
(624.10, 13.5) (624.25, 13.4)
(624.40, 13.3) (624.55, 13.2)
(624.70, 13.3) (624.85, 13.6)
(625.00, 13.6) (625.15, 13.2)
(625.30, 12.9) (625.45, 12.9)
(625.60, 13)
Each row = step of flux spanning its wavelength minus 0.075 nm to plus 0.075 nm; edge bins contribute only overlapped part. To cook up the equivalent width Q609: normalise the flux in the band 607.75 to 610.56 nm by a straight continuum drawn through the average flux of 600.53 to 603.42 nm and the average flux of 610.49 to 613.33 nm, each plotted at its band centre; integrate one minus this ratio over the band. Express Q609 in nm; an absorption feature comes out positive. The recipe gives 0.02 nm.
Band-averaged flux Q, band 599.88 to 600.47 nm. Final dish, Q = 14.1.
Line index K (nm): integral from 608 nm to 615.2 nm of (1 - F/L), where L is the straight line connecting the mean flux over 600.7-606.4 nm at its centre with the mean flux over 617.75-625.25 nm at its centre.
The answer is 0.06 nm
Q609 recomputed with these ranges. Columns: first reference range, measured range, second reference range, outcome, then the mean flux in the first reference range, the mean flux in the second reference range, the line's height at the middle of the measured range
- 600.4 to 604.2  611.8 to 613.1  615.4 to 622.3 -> 0.02 nm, 14.1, 13.6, 13.8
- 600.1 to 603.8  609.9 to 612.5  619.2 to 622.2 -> 0.05 nm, 14.1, 13.8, 13.9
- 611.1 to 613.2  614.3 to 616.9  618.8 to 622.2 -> 0.05 nm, 13.7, 13.7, 13.7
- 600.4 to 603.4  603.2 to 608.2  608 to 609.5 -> -0.05 nm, 14.1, 13.8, 13.9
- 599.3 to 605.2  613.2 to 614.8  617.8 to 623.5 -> 0.02 nm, 14.1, 13.7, 13.9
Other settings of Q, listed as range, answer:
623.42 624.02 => 13.7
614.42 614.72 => 14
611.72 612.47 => 13.4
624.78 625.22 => 13.5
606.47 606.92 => 13.8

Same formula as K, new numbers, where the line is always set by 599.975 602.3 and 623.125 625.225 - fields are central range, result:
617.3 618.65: -0.02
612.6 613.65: 0.00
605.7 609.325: -0.02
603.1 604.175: -0.03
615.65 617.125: 0.07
